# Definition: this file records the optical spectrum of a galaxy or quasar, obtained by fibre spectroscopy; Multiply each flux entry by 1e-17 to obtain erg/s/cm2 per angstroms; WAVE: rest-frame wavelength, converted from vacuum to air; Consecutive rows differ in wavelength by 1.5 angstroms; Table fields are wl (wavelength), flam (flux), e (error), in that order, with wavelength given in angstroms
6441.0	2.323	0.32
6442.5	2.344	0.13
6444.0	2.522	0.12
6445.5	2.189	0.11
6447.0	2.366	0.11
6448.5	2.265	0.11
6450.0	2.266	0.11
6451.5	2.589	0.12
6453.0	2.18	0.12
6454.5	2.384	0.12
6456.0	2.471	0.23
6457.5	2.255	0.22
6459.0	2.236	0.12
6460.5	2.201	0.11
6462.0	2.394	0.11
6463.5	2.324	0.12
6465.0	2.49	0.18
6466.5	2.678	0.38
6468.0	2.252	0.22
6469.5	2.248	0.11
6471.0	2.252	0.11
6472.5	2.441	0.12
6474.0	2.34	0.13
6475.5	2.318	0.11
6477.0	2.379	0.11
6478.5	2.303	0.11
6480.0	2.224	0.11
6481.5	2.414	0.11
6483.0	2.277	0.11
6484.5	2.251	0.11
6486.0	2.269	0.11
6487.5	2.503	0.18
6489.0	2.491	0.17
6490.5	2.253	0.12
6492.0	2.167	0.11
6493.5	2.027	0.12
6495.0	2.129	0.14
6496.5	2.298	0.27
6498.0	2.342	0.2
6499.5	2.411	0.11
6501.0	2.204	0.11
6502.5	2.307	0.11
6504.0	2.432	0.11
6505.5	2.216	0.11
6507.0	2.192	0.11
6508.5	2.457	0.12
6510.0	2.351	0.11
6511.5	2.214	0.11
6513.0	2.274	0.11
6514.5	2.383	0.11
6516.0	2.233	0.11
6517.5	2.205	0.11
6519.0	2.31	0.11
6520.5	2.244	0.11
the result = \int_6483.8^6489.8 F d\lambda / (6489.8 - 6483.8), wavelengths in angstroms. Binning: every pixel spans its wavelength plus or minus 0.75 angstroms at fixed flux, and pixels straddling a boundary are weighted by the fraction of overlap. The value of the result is 2.38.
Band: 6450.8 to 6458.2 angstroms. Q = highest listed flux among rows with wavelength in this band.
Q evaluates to 2.589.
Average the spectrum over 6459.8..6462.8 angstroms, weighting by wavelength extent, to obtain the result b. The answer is 2.3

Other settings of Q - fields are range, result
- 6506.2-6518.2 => 2.457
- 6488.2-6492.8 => 2.491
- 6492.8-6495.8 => 2.129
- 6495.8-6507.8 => 2.432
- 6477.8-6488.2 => 2.503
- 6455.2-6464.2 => 2.471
